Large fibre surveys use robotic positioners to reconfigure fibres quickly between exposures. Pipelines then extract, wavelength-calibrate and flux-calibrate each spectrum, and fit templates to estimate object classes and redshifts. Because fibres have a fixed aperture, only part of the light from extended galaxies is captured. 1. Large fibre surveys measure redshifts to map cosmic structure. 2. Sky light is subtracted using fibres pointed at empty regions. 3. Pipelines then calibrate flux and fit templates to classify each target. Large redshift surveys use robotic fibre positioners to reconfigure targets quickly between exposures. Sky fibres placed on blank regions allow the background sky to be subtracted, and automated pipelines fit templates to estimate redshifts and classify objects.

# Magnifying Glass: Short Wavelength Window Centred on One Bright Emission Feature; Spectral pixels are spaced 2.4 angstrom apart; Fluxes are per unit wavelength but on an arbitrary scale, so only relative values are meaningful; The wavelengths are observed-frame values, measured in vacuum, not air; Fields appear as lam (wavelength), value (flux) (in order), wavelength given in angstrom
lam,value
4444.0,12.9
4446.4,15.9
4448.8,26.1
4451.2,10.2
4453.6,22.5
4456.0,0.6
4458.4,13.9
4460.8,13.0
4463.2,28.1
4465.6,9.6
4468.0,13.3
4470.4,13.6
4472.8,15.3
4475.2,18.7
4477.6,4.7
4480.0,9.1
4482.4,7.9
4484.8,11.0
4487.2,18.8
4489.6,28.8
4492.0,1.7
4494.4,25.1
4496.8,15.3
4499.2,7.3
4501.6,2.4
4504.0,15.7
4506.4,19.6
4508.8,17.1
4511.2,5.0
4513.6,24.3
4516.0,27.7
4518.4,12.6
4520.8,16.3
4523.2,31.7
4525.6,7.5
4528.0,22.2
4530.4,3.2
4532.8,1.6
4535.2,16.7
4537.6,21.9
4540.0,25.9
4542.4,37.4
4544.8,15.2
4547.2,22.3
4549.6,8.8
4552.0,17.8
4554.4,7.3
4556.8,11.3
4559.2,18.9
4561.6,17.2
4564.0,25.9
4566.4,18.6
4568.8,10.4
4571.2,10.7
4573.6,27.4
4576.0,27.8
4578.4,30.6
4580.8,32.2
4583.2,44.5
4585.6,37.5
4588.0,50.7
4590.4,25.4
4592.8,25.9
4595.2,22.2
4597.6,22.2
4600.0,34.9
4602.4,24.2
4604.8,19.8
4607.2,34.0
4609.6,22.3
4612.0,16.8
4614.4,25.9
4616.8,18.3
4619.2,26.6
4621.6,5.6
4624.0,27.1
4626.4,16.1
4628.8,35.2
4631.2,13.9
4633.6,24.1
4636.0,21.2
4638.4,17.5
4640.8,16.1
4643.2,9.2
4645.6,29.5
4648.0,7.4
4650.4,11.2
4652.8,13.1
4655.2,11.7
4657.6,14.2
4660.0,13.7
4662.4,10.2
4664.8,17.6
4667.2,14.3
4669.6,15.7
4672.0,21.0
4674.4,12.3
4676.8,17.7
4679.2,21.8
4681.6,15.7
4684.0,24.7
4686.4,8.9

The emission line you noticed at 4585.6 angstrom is C III] 1909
